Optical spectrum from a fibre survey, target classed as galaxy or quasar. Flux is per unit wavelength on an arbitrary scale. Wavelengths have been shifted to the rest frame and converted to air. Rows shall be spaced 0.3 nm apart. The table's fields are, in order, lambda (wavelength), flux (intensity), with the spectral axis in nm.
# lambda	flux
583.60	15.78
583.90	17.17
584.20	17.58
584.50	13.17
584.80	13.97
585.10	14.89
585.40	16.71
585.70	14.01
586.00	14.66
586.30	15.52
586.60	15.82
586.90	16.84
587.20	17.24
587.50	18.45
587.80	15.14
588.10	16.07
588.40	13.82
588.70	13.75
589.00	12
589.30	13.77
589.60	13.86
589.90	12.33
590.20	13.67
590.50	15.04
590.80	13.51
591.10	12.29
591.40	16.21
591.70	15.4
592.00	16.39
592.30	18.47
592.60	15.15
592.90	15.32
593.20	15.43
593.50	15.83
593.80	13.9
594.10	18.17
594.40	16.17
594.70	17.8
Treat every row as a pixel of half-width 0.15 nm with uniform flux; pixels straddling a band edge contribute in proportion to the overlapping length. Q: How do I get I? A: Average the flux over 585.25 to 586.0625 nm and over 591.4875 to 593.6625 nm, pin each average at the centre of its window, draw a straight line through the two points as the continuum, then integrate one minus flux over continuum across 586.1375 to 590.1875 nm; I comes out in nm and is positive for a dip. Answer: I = 0.14 nm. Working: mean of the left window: 15.2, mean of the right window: 16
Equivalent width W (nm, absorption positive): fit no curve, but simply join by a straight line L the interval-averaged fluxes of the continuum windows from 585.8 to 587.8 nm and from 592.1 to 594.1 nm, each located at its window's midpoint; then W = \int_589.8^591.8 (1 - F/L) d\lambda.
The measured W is 0.24 nm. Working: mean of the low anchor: 16.3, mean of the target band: 14.1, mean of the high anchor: 15.9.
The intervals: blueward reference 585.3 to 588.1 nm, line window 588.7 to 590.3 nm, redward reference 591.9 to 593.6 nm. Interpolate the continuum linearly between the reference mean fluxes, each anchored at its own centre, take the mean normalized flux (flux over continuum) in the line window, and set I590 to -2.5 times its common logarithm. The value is 0.22 mag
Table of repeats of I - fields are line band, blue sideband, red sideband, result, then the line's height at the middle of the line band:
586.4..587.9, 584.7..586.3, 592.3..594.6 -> -0.15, 15.1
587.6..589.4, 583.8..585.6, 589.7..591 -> 0.00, 14.2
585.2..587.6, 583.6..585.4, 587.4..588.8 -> -0.10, 15.4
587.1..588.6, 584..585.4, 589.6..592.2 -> -0.13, 14.8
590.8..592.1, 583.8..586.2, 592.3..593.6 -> 0.07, 15.7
